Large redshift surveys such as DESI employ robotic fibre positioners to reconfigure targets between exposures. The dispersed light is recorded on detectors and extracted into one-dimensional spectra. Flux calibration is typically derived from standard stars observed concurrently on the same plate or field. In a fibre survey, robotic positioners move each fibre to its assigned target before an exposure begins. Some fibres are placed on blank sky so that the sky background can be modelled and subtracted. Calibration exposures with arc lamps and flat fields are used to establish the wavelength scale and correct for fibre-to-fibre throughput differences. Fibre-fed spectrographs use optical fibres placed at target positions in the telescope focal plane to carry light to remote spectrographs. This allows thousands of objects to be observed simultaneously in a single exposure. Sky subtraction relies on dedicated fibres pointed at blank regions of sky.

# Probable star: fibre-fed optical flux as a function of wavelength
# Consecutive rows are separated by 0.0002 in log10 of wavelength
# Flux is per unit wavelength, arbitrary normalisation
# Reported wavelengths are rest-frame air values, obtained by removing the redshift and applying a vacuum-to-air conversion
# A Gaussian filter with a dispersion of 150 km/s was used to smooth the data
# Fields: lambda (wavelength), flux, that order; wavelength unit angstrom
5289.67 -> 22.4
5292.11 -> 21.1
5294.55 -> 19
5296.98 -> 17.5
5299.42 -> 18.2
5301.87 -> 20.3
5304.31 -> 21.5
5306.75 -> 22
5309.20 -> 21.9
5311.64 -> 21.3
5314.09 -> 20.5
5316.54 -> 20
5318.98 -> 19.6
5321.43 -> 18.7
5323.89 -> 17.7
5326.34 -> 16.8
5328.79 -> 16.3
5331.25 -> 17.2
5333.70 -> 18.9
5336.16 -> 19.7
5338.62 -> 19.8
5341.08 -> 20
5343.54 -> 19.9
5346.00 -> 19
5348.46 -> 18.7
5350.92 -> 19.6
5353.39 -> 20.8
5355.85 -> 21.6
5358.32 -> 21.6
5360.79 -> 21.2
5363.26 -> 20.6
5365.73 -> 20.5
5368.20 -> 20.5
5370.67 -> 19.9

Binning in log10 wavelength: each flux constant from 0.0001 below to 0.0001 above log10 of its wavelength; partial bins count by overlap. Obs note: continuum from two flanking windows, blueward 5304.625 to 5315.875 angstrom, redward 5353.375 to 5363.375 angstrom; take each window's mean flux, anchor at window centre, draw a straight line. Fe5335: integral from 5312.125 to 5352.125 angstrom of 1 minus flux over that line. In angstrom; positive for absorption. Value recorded 4.5 angstrom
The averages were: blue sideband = 21.4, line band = 18.9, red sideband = 21.3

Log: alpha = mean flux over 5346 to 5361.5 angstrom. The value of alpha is 20.4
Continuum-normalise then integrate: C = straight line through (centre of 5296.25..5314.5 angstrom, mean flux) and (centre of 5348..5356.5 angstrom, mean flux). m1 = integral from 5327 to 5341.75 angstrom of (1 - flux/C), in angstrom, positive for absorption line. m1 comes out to 1.3 angstrom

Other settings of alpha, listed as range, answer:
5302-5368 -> 19.8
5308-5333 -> 19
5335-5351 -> 19.5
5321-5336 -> 17.7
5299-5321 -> 20.6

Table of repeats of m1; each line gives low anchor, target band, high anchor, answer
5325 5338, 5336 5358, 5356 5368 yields -0.6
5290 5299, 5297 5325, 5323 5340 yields -1.8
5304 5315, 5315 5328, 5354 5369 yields 1.7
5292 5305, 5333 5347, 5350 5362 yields 0.7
